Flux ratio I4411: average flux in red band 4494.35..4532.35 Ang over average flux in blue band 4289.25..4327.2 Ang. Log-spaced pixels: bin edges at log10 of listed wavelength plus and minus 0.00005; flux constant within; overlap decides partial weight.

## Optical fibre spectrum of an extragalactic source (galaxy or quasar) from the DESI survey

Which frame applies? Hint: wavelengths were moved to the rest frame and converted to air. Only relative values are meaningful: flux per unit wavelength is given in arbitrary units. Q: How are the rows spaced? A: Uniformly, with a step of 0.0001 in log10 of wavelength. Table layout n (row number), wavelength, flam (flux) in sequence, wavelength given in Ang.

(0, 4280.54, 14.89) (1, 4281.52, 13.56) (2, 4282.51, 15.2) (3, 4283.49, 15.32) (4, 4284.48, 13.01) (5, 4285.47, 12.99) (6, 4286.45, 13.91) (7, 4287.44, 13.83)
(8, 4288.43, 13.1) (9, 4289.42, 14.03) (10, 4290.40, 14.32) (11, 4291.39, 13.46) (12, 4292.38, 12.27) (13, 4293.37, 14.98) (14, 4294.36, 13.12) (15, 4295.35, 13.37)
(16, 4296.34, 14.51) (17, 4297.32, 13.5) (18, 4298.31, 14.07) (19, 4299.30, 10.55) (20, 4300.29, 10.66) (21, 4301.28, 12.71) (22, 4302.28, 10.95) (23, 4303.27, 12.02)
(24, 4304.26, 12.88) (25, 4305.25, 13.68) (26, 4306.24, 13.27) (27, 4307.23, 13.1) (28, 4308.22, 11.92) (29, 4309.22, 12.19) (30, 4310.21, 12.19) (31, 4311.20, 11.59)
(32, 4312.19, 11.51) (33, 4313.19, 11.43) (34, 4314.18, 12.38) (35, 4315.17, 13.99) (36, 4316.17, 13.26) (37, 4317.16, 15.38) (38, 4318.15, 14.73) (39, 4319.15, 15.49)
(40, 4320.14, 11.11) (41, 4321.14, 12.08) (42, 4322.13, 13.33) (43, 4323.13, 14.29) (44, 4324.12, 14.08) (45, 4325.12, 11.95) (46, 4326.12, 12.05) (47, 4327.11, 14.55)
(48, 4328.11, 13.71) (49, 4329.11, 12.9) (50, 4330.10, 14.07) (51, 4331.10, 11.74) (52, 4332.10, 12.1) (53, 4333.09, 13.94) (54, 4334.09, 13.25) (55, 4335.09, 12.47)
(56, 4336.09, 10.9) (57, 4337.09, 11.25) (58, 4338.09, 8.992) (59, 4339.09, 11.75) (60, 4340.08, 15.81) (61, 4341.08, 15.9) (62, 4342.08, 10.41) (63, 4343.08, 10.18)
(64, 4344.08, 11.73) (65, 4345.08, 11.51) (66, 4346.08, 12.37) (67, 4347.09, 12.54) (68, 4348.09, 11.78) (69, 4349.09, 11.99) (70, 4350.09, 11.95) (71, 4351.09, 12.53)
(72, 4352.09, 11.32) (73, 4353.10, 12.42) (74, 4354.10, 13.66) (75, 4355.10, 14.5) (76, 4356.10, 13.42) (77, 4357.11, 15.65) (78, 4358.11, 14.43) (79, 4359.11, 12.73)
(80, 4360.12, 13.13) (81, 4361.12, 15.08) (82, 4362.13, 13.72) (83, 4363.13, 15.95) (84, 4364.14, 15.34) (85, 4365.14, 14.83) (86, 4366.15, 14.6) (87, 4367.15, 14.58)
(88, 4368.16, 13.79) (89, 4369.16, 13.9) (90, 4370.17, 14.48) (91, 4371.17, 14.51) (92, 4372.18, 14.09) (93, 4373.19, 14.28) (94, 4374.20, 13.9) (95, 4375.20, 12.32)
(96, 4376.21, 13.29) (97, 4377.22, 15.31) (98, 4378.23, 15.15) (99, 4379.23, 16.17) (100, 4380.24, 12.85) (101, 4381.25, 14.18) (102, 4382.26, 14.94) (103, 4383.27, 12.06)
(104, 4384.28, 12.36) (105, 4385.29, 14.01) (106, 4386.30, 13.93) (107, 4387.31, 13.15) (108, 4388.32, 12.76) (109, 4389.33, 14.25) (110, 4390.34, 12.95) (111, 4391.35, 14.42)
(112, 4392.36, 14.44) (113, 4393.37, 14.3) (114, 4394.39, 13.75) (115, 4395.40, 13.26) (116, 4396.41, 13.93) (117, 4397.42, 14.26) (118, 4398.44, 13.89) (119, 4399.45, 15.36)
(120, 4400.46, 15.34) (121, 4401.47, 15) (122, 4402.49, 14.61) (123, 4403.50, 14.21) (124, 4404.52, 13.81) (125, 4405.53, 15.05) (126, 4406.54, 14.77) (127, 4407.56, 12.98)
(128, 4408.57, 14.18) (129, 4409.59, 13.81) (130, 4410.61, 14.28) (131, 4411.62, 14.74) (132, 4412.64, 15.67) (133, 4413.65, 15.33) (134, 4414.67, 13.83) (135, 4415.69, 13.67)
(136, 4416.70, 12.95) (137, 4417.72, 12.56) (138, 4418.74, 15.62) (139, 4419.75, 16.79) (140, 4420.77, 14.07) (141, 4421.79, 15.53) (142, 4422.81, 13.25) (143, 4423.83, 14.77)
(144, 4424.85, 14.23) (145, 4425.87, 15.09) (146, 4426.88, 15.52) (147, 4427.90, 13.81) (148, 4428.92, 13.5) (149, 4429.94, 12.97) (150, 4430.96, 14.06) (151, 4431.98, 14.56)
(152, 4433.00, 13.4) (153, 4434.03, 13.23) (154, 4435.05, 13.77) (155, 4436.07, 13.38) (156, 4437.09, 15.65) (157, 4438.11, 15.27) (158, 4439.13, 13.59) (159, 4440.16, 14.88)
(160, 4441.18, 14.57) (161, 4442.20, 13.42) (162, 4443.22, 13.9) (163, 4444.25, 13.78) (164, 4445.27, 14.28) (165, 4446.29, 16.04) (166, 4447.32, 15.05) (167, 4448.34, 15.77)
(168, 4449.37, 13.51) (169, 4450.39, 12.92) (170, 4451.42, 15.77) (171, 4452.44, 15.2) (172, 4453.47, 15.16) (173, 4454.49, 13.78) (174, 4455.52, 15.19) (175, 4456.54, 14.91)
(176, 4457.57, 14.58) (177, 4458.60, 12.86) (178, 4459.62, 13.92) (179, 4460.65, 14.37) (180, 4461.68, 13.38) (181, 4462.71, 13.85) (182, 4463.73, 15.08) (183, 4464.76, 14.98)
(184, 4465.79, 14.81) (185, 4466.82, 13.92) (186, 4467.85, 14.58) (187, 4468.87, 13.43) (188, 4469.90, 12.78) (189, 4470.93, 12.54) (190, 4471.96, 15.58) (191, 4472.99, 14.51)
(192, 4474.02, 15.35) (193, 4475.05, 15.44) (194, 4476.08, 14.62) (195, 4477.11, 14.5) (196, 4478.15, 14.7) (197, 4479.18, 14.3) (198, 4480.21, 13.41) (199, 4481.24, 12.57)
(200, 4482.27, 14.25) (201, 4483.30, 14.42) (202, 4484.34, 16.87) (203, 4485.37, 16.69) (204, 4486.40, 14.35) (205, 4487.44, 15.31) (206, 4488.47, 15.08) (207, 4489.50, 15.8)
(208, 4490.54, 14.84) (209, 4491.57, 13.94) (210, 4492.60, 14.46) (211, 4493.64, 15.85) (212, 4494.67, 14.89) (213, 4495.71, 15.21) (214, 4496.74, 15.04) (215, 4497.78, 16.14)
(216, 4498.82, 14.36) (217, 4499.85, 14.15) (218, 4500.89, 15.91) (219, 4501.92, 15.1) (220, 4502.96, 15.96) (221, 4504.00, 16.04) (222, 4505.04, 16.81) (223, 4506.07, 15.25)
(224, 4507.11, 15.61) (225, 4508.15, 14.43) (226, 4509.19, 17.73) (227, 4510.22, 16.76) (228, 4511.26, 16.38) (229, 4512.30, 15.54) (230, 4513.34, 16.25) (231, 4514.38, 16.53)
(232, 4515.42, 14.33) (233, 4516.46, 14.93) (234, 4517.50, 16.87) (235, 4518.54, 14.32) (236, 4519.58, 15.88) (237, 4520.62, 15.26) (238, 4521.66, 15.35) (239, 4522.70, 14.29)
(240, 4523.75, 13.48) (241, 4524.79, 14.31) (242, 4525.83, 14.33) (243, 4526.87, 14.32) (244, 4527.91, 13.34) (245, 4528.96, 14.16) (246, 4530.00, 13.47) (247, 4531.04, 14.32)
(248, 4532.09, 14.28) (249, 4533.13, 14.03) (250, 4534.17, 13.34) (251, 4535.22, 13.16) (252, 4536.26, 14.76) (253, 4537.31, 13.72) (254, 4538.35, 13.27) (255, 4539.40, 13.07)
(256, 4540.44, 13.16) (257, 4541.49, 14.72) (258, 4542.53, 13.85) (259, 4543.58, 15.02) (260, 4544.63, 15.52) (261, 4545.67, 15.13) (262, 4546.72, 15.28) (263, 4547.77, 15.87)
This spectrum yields 1.2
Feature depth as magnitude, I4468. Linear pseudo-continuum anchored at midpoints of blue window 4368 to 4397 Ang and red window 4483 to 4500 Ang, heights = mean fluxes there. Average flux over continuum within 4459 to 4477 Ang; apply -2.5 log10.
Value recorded 0.04 mag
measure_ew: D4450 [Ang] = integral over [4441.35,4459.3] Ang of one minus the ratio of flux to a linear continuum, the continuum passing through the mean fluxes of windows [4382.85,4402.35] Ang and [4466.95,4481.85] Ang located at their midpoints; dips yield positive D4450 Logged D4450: -0.50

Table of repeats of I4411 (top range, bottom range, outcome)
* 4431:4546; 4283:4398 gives 1.10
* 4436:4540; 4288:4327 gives 1.13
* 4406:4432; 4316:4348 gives 1.12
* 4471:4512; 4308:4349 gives 1.20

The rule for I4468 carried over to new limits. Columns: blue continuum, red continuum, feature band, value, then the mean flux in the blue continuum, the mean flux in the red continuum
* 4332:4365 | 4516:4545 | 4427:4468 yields -0.05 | 12.9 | 14.3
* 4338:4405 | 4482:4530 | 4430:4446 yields 0.03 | 13.7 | 15.2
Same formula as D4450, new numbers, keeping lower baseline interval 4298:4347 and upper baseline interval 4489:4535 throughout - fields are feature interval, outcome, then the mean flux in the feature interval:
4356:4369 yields -1.28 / 14.4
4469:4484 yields 0.39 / 14.2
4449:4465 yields 0.02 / 14.3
